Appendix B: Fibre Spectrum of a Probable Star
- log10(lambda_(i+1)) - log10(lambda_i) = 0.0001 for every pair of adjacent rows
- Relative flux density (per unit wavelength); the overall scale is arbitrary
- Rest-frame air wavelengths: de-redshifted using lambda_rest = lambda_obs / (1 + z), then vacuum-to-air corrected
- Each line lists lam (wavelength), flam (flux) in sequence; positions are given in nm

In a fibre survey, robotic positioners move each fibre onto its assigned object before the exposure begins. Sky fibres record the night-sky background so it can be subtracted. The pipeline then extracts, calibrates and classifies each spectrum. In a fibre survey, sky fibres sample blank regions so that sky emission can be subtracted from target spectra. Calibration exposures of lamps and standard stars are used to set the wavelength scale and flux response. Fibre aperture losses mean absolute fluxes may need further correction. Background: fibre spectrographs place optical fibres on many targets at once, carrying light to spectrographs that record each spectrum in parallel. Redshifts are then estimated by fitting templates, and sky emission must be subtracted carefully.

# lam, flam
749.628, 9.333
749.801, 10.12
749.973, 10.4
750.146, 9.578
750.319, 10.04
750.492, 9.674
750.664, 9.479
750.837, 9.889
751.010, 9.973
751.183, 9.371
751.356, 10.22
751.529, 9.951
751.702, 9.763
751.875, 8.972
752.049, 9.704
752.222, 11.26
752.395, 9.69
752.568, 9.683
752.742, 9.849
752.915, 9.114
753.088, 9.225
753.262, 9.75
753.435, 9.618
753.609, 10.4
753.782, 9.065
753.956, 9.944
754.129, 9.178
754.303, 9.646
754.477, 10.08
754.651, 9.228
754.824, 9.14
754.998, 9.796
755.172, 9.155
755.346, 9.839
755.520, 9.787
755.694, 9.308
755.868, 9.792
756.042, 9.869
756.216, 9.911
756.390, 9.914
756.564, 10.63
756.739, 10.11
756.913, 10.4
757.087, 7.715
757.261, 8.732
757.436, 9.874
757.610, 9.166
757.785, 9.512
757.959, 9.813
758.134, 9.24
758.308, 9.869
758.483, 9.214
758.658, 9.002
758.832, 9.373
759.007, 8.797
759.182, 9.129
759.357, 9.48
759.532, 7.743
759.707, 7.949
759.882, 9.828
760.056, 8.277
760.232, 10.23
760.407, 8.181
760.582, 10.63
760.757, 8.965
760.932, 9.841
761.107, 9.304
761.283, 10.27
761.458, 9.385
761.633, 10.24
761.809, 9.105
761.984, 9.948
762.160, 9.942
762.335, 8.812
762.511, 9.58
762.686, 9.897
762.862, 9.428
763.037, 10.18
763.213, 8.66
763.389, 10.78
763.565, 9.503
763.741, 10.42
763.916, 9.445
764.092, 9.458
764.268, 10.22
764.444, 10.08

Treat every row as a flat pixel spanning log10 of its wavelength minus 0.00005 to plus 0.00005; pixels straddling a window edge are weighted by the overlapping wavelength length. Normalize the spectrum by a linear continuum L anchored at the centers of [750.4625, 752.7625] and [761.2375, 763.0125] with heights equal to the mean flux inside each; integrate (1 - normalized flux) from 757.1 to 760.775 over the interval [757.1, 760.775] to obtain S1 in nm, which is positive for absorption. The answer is 0.21 nm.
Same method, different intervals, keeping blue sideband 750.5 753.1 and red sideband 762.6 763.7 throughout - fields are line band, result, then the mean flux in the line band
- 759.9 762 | 0.05 nm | 9.53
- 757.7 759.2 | 0.07 nm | 9.34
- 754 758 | 0.07 nm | 9.59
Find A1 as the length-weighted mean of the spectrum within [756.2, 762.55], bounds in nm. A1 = 9.4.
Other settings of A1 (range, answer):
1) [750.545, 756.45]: 9.69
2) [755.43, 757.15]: 9.77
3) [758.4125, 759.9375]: 8.92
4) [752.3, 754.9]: 9.58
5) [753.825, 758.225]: 9.59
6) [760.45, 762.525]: 9.64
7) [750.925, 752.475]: 9.88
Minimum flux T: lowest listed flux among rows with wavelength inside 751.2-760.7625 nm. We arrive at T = 7.715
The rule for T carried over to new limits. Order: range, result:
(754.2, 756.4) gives 9.14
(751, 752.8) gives 8.972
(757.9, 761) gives 7.743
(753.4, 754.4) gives 9.065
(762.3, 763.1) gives 8.812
